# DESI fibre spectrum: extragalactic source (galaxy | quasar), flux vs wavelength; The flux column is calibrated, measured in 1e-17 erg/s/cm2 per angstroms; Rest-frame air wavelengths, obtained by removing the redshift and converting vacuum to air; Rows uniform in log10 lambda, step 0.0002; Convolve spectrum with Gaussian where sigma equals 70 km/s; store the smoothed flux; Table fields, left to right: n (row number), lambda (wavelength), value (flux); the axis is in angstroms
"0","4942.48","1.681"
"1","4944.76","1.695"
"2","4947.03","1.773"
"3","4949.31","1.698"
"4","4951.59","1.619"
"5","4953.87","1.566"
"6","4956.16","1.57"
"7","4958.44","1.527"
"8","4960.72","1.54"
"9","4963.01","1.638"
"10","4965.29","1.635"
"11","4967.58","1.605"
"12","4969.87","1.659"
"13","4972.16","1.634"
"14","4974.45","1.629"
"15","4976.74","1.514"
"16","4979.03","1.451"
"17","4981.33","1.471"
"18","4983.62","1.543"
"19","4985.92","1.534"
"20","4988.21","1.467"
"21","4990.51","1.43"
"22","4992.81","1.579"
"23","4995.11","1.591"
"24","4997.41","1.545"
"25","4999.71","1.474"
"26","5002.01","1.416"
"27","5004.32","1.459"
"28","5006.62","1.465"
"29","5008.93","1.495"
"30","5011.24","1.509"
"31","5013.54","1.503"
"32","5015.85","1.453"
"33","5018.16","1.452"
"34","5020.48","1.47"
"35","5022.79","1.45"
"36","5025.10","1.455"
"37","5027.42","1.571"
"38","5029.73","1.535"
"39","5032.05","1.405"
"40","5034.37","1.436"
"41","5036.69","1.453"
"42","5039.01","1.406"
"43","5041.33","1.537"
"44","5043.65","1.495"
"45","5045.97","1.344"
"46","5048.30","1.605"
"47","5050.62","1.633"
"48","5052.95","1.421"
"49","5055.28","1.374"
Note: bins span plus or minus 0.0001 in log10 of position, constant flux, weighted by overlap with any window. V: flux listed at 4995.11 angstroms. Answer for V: 1.591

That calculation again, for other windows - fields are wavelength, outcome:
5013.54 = 1.503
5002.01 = 1.416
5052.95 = 1.421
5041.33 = 1.537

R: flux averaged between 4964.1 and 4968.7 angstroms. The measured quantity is 1.62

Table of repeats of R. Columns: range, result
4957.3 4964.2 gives 1.57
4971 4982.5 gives 1.54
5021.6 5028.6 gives 1.49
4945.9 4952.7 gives 1.7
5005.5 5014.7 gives 1.49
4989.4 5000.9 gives 1.52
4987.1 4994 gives 1.49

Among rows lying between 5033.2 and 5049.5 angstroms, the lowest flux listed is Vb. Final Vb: 1.344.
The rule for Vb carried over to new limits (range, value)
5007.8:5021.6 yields 1.452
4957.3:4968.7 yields 1.527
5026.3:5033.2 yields 1.405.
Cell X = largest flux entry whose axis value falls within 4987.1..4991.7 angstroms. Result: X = 1.467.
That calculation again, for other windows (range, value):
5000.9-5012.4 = 1.509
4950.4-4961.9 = 1.619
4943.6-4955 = 1.773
